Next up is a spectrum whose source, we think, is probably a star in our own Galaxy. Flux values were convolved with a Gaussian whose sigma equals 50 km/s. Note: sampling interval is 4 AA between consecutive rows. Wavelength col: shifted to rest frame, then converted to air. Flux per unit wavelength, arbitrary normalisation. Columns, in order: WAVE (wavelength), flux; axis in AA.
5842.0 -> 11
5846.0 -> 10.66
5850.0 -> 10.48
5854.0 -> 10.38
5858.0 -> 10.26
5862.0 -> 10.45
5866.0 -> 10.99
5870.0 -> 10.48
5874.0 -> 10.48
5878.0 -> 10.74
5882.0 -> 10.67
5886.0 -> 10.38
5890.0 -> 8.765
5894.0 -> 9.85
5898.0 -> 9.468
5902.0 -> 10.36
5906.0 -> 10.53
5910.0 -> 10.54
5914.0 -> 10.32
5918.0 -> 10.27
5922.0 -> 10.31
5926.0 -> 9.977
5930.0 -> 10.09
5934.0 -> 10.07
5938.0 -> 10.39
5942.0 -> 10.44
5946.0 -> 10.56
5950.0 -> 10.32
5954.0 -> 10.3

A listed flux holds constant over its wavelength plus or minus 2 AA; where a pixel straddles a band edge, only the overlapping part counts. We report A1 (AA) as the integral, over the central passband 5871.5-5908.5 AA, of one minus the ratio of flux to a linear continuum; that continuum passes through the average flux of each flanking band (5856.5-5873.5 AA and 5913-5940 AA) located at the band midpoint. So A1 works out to 0.92 AA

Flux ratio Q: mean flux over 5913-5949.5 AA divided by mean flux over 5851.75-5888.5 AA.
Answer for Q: 0.98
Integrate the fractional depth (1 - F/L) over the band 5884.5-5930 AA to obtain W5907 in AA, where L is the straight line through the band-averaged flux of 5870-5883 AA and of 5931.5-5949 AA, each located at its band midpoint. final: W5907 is 1.8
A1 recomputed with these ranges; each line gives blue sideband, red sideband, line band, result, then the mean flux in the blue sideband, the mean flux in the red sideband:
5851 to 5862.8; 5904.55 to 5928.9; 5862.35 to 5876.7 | -0.39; 10.4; 10.3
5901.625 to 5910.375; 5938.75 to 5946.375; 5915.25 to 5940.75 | 0.68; 10.5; 10.5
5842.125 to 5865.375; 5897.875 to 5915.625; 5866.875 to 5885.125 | -0.29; 10.5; 10.3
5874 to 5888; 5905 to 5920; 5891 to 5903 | 0.84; 10.6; 10.4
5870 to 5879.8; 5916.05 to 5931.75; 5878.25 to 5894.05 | 0.71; 10.6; 10.2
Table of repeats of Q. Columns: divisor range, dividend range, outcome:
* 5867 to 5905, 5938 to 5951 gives 1.03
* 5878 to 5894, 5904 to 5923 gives 1.04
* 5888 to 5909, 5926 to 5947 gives 1.04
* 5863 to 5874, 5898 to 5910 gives 0.97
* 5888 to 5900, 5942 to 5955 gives 1.11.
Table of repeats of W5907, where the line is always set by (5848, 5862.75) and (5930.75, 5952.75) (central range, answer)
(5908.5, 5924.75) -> 0.03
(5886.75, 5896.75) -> 0.88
